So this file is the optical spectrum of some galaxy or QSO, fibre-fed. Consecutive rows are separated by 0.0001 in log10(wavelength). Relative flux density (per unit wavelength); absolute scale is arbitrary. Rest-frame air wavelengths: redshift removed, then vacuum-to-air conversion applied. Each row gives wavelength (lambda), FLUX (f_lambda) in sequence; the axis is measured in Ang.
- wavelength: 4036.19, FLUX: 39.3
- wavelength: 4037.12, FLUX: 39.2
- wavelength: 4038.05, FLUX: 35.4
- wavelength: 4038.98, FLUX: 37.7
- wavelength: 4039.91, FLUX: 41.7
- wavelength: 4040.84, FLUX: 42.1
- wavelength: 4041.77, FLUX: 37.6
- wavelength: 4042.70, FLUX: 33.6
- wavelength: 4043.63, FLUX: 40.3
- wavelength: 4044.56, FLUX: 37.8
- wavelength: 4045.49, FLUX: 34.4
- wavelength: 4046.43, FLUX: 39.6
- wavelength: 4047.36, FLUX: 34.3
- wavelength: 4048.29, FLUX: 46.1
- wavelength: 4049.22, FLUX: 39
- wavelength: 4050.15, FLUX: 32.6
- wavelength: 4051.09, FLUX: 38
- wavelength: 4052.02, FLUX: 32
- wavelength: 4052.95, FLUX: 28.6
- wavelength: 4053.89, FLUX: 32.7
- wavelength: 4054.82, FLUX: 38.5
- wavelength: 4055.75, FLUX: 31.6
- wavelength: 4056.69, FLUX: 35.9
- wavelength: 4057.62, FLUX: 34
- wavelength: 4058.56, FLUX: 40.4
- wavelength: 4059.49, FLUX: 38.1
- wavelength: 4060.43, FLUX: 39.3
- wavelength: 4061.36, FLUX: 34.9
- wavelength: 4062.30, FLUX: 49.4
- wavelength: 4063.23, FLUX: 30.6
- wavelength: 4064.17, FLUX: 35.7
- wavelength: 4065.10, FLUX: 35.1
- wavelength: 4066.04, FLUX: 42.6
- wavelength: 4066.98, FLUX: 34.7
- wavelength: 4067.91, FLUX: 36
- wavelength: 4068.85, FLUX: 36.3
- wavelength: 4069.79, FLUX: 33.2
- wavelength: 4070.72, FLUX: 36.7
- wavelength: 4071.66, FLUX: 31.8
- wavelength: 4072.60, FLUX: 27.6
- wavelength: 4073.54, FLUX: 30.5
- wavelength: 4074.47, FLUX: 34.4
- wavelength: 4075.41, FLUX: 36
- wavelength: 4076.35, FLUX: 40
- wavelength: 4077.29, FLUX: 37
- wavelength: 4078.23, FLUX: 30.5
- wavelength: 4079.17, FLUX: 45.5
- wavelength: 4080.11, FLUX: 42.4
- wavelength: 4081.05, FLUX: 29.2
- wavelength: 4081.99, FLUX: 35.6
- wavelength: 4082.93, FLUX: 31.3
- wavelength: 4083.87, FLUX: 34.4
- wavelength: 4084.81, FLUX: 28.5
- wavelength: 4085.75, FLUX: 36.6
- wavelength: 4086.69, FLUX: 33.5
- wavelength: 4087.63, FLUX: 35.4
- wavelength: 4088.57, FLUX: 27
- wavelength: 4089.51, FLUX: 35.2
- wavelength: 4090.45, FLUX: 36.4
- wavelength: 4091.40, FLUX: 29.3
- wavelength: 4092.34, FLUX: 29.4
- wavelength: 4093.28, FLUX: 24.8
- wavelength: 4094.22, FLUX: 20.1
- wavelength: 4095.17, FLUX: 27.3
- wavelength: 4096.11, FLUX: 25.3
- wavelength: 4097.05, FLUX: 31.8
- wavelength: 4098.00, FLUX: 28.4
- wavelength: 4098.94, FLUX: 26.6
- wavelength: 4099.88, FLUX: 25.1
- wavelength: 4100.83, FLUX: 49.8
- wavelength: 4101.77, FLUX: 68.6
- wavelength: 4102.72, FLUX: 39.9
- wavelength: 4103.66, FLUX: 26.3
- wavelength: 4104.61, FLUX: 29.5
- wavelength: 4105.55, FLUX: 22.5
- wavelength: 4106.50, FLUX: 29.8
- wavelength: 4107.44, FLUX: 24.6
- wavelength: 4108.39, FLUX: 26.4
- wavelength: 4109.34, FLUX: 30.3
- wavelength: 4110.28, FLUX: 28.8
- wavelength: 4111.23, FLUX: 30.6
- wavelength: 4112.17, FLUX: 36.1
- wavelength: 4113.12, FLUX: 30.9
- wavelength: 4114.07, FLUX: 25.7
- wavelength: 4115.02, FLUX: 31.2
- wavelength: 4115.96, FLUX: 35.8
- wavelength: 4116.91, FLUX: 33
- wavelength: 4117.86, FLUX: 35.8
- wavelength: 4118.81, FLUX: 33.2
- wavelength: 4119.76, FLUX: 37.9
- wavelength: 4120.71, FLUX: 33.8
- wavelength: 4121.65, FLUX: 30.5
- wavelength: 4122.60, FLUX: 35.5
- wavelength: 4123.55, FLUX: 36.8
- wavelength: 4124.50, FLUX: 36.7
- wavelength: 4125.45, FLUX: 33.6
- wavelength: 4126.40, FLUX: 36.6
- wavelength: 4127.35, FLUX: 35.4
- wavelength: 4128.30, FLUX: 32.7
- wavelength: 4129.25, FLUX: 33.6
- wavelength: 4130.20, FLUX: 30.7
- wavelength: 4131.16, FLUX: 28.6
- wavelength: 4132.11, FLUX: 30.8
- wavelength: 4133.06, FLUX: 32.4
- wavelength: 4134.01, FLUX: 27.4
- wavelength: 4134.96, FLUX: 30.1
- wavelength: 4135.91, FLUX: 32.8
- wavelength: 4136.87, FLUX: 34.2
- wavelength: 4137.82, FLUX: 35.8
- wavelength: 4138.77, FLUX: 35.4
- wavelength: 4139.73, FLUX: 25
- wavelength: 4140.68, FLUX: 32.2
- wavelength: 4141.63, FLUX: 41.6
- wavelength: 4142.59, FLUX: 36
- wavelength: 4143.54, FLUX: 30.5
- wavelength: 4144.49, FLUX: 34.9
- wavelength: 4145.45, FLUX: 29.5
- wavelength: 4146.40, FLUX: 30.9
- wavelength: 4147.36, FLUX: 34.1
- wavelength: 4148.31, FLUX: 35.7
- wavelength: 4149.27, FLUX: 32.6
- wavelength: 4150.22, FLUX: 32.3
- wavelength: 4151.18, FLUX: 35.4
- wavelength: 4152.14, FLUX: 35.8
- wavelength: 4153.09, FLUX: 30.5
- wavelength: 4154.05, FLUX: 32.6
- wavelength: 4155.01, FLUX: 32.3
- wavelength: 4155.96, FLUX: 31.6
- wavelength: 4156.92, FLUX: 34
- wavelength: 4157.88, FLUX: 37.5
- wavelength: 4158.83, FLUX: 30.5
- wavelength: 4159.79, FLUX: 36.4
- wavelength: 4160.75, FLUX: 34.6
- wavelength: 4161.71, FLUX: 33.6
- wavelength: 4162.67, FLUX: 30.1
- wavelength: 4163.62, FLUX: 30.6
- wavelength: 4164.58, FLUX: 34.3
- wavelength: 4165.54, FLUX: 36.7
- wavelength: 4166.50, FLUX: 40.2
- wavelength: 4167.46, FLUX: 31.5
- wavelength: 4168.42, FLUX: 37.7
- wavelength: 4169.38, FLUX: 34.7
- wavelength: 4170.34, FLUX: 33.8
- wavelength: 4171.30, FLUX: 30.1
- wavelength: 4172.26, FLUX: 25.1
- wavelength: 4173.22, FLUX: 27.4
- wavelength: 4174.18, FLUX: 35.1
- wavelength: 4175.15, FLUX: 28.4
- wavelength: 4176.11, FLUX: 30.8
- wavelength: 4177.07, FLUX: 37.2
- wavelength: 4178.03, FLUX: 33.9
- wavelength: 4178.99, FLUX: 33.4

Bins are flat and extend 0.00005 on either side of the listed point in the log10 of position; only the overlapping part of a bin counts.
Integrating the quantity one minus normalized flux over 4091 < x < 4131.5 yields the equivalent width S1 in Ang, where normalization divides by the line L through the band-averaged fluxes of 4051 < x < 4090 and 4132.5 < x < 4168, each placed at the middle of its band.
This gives 2.5 Ang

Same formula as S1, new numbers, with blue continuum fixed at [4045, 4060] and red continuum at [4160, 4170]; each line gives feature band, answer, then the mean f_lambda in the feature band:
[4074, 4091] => 0.3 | 34.9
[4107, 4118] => 1.4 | 30.6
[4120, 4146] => 1.3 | 33.1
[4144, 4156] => 0.6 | 33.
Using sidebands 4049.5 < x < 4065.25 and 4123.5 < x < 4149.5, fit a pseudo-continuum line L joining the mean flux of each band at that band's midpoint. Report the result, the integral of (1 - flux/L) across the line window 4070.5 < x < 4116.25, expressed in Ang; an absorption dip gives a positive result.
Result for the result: 2.8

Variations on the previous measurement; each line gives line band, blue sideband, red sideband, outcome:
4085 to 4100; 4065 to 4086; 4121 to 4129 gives 2.29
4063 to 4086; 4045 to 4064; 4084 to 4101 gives -1.18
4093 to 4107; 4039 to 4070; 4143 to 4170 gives 1.43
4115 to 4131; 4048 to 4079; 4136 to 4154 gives -0.09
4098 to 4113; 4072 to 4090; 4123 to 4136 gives 0.31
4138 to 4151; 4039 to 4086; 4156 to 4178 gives 0.22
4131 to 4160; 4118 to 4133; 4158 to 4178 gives 0.45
